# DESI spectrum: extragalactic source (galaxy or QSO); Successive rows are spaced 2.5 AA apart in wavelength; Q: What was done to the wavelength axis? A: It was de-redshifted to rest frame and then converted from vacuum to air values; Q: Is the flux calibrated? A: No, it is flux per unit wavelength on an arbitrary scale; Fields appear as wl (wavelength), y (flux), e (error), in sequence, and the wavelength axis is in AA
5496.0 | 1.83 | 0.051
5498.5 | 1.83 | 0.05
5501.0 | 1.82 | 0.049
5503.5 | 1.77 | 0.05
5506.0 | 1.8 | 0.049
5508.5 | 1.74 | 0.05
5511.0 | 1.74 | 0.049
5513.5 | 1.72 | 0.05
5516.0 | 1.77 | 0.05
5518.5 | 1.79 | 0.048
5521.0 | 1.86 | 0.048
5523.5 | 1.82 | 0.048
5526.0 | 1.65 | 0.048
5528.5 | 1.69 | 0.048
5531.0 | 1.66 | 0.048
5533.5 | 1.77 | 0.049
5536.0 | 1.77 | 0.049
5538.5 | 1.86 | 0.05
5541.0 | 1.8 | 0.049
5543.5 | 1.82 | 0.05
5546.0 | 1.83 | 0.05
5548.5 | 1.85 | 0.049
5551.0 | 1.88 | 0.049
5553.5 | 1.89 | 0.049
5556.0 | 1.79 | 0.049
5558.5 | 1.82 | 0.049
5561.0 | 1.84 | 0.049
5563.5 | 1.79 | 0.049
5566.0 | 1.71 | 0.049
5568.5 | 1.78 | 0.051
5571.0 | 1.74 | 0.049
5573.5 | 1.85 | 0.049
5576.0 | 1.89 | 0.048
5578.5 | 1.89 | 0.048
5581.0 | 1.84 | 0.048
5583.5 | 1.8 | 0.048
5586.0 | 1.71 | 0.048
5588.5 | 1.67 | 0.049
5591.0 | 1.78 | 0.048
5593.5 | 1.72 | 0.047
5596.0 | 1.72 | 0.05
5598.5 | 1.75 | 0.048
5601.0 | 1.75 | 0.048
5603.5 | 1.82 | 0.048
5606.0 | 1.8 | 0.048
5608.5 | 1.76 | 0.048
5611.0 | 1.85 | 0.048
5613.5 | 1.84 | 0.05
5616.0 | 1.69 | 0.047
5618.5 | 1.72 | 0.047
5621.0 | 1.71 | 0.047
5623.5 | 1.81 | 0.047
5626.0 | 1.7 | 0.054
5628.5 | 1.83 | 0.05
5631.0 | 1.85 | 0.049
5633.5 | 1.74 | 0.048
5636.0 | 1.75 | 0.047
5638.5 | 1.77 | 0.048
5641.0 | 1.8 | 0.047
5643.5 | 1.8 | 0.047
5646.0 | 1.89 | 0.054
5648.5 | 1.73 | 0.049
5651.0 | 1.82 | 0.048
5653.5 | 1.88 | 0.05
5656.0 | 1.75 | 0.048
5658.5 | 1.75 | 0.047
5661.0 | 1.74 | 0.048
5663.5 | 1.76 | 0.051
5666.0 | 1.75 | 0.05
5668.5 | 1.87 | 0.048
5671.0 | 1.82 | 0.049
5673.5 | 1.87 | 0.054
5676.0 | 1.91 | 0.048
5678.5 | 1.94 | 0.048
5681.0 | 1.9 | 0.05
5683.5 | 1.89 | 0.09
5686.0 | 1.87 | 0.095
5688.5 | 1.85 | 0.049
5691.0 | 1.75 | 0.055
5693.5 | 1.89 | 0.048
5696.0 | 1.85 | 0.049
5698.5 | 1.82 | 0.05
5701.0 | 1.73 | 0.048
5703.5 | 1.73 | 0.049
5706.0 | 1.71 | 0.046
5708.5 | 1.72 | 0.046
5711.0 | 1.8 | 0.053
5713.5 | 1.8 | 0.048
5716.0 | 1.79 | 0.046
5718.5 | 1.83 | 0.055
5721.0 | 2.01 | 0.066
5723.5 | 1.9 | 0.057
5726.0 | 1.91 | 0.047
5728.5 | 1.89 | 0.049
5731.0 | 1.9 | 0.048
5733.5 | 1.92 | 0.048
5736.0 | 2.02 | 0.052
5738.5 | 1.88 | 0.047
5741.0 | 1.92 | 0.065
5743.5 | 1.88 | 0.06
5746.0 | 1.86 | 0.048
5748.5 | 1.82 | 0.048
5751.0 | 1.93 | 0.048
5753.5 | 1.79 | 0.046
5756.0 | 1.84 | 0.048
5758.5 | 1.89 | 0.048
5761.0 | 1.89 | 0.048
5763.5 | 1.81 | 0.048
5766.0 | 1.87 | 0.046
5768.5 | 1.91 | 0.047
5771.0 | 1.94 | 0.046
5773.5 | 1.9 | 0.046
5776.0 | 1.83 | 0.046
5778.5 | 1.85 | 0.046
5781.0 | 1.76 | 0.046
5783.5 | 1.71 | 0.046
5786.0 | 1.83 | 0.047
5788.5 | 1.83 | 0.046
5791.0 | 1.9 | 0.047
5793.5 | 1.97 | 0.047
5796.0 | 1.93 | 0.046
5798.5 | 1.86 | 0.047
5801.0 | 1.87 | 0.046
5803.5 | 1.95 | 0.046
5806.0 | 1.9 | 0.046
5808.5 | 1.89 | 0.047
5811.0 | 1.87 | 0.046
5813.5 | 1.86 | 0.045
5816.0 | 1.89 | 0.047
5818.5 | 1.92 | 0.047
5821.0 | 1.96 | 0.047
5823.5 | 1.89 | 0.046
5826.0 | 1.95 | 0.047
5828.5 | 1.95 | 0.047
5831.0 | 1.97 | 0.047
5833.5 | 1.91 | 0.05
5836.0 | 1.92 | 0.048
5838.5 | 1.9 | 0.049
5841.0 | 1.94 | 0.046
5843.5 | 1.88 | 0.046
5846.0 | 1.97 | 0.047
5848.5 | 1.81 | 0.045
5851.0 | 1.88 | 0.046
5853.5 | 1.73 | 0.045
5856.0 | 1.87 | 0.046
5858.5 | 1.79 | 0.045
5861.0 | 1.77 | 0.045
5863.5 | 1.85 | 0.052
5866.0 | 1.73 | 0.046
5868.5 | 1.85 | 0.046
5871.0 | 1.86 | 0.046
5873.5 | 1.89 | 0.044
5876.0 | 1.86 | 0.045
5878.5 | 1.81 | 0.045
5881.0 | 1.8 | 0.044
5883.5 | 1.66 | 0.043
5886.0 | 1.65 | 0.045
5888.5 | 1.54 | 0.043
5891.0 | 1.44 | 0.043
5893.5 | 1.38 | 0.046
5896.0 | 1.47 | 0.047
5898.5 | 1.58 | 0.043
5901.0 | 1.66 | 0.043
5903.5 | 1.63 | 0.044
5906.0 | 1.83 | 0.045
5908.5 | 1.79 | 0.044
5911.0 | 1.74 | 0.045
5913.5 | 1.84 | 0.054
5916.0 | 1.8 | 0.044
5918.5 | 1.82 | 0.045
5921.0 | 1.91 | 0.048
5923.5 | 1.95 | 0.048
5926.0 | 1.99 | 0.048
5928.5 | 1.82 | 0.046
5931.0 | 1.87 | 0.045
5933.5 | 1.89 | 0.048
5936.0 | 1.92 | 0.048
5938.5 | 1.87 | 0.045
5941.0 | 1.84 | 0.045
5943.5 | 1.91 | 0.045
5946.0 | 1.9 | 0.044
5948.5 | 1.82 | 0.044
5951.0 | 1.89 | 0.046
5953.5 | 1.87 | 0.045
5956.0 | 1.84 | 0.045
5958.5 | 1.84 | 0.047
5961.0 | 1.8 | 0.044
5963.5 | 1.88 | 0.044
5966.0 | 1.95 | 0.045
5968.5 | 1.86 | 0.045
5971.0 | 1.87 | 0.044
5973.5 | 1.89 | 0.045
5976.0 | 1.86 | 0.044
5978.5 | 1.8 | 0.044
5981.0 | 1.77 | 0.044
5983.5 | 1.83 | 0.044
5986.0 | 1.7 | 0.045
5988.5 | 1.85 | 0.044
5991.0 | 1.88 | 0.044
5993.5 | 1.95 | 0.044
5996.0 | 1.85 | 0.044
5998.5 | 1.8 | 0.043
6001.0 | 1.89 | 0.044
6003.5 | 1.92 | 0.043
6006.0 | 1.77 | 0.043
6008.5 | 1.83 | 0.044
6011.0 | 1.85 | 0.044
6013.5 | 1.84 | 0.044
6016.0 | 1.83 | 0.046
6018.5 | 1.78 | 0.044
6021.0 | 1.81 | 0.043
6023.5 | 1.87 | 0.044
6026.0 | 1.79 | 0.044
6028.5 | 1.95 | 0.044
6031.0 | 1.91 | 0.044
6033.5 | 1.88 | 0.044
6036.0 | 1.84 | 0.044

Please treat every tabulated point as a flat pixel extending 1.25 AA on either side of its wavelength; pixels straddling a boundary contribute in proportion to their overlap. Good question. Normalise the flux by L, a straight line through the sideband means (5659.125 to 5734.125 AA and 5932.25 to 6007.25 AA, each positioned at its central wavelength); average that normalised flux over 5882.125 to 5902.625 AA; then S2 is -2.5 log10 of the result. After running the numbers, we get 0.19 mag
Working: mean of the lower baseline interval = 1.84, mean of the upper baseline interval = 1.86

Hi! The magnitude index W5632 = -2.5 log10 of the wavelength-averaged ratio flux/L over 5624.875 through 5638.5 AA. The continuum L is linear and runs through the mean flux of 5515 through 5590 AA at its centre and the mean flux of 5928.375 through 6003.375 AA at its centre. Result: 0.02 mag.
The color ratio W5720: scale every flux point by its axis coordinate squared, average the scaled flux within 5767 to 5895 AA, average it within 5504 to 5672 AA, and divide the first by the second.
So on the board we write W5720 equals 1.12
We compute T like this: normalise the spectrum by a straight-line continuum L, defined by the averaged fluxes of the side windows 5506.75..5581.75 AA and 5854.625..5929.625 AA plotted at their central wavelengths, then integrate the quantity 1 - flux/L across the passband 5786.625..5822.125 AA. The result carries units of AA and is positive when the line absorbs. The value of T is -2.73 AA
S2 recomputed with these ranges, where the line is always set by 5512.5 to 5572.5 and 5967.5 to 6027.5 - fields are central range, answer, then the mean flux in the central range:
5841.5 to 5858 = -0.02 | 1.86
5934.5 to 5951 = -0.03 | 1.88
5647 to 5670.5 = 0.01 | 1.79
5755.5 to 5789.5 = -0.02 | 1.85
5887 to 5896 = 0.24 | 1.46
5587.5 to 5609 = 0.03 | 1.75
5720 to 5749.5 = -0.06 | 1.91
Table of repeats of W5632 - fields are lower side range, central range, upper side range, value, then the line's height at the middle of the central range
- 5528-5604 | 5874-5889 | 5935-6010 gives 0.06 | 1.84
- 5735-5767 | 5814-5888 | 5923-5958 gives 0.01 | 1.88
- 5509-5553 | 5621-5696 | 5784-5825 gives 0.01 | 1.83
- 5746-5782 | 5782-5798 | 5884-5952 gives -0.01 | 1.84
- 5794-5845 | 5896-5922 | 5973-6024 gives 0.08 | 1.87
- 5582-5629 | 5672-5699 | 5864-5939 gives -0.07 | 1.76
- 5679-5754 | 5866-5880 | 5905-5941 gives 0.01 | 1.86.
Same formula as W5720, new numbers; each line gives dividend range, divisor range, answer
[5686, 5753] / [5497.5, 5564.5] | 1.10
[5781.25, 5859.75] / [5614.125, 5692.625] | 1.11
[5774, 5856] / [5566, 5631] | 1.14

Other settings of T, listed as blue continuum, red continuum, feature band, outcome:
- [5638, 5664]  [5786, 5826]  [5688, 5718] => 0.7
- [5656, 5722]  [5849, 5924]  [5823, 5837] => -1.3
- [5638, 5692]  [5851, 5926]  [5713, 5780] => -3.2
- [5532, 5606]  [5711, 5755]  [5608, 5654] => 1.1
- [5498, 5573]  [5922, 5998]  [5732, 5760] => -0.9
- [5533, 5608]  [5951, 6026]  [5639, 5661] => 0.1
